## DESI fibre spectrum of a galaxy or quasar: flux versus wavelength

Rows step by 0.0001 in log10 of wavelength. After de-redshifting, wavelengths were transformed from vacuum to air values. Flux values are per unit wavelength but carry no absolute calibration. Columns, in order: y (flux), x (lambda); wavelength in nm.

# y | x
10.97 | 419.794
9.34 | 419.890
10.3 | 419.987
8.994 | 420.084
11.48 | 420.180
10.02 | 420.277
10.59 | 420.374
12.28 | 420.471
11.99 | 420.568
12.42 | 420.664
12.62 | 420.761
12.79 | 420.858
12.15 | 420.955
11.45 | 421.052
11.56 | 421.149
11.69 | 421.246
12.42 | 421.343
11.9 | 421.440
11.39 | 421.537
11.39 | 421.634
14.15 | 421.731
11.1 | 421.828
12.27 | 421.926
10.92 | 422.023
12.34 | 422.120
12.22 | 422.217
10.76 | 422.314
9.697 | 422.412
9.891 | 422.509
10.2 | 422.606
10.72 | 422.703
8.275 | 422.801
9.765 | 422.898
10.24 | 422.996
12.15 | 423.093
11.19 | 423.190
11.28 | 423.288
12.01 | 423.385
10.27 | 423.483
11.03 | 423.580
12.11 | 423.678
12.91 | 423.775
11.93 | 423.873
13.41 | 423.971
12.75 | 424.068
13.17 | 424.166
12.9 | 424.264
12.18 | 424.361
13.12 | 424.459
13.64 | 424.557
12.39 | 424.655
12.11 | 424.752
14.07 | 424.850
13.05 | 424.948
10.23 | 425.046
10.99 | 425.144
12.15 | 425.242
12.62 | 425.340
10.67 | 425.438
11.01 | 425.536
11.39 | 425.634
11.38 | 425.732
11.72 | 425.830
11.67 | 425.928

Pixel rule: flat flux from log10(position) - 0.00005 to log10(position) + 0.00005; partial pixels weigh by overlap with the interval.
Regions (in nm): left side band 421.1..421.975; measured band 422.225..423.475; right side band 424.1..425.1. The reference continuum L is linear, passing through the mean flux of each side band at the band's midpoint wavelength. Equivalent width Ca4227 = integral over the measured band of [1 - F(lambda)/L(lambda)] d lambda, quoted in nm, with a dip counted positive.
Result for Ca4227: 0.17 nm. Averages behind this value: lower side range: 12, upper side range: 12.7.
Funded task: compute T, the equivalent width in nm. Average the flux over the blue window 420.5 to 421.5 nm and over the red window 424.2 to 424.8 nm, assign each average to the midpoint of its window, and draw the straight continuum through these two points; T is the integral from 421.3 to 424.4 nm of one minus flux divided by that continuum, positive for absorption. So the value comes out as 0.23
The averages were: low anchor 12.1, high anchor 12.7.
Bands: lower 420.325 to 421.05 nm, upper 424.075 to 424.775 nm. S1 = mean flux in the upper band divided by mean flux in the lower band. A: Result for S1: 1.06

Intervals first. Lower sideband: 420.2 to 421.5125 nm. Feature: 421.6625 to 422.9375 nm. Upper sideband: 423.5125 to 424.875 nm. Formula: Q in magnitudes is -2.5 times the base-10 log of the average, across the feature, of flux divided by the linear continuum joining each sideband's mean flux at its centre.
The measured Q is 0.11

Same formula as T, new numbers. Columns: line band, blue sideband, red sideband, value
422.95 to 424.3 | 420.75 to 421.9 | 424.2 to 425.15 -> 0.05 nm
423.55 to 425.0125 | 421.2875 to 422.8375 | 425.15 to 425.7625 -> -0.17 nm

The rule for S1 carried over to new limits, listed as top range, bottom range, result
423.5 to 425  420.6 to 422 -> 1.05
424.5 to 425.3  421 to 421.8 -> 1.03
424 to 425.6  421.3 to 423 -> 1.11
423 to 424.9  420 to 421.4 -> 1.06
